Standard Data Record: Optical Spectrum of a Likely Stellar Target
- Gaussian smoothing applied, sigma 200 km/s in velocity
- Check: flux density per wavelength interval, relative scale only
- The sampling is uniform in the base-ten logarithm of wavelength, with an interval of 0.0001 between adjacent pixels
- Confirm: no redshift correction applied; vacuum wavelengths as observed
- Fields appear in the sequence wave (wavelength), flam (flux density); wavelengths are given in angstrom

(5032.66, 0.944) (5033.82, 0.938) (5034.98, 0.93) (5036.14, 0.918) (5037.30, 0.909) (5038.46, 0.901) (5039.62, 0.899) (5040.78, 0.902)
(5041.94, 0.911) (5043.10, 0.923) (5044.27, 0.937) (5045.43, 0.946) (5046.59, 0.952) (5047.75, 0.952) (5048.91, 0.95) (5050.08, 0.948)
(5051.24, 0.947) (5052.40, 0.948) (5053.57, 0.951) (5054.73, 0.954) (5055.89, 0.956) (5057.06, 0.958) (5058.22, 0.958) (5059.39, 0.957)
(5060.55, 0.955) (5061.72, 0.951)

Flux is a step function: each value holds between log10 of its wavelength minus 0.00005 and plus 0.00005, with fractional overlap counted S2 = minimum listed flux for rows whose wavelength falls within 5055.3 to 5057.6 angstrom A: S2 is 0.956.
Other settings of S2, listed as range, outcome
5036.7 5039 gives 0.901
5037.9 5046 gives 0.899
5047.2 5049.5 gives 0.95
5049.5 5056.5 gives 0.947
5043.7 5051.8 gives 0.937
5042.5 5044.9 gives 0.923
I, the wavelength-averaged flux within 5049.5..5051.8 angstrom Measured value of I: 0.949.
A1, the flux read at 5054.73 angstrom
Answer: 0.954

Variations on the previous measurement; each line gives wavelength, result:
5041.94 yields 0.911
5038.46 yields 0.901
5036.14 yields 0.918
